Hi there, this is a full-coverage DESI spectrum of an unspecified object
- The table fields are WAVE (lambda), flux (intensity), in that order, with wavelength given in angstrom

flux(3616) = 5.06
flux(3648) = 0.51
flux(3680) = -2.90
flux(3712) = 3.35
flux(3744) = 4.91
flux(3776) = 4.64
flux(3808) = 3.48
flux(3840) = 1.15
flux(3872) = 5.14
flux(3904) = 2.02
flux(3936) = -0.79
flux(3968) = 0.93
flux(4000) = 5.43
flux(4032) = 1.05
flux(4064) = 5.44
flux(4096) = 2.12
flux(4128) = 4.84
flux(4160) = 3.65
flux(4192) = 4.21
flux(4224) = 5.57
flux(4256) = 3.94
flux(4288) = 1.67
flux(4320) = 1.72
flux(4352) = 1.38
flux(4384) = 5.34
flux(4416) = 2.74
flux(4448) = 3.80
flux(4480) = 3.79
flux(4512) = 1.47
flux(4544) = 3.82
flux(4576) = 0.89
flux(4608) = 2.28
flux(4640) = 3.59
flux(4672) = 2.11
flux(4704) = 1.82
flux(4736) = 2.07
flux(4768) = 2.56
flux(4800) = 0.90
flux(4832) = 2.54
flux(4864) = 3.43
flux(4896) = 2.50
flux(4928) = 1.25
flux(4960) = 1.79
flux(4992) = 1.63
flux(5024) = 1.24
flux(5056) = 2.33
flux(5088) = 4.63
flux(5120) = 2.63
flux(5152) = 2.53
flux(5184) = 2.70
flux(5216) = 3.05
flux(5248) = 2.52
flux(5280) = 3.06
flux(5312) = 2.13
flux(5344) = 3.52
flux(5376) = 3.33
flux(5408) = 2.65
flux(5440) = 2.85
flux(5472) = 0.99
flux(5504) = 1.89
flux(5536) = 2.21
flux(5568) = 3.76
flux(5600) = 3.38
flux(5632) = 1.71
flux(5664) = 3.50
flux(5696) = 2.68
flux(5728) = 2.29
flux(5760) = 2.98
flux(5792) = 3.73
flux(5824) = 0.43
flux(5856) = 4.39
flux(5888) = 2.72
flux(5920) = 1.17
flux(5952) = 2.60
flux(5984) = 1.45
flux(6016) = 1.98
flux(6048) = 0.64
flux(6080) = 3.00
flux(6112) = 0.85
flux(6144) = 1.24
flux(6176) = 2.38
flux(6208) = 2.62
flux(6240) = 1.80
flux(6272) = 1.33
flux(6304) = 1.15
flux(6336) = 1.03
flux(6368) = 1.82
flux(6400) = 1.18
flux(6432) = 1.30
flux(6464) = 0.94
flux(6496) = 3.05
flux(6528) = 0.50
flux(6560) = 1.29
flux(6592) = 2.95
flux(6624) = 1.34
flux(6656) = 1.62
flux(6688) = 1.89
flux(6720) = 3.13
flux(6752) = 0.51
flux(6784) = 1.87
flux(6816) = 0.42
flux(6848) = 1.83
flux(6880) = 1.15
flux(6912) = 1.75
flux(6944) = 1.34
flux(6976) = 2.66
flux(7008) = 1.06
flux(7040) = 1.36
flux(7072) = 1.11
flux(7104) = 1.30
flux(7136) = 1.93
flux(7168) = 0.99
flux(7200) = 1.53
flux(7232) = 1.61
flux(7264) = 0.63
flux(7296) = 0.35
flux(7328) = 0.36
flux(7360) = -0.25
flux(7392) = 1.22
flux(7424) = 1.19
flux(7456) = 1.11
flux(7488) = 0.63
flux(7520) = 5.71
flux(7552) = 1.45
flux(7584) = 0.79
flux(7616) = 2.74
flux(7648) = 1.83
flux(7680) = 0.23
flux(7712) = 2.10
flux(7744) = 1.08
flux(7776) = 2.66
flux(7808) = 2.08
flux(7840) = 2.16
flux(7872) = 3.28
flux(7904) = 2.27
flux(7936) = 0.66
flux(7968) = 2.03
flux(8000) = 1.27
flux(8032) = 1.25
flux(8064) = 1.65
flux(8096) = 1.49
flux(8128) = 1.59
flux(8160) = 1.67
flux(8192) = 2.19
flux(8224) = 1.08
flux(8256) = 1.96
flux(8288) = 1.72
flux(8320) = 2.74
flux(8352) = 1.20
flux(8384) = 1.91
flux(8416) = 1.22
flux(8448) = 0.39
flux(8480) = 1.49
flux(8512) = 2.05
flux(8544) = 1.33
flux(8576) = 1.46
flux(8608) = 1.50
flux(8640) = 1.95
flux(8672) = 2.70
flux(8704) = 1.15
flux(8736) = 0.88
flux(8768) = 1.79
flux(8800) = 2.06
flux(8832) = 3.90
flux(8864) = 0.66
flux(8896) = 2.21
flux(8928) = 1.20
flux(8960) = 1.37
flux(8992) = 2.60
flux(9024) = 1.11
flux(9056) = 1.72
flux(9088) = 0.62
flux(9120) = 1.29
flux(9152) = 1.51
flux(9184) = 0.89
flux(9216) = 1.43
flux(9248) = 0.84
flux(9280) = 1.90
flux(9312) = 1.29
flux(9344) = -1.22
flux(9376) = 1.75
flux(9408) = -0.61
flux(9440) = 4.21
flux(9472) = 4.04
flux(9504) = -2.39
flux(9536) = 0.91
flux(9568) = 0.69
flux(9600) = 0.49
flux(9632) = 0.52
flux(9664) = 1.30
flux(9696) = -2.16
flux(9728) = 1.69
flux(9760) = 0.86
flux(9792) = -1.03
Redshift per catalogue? 1.018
